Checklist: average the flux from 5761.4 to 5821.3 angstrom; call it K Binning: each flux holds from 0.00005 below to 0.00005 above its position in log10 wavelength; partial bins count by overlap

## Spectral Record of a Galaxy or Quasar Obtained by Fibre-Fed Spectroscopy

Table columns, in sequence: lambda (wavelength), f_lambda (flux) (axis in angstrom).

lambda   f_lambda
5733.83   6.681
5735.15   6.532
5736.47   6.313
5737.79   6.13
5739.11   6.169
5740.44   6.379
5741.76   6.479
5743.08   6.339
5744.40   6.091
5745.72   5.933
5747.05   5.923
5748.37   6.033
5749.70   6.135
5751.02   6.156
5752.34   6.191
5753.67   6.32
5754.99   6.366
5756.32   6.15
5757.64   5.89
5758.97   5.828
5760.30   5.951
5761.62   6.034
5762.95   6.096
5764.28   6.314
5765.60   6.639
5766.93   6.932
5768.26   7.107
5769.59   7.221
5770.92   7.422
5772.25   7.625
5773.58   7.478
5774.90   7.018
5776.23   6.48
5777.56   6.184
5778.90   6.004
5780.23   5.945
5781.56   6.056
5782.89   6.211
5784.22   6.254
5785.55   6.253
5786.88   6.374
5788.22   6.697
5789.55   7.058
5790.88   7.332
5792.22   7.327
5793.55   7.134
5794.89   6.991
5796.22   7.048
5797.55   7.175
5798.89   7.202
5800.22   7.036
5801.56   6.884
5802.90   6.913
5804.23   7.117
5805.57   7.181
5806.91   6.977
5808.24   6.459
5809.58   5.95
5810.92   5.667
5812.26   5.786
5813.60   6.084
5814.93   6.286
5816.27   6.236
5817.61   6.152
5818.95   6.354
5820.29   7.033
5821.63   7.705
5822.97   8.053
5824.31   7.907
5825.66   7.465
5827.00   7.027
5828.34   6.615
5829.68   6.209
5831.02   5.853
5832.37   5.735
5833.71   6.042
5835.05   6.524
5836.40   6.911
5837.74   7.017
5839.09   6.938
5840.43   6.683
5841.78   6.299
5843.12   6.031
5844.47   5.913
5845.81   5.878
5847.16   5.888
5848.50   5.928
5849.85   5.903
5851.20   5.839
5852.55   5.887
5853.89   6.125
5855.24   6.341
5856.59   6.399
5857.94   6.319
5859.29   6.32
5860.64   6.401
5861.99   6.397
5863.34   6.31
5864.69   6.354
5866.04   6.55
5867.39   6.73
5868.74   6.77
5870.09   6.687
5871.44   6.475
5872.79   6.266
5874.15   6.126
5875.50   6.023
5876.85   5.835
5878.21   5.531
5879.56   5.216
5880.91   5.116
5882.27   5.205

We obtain 6.67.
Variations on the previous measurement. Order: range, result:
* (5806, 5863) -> 6.42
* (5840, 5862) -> 6.14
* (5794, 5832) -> 6.76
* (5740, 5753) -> 6.17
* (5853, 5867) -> 6.35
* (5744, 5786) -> 6.39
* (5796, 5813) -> 6.71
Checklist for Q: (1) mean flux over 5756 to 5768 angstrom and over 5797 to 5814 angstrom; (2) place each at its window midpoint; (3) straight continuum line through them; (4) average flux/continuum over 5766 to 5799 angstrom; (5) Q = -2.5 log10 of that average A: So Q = -0.06 mag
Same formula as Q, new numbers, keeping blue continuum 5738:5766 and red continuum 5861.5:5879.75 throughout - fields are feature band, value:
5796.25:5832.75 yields -0.09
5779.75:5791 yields -0.04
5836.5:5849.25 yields -0.01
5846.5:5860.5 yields 0.02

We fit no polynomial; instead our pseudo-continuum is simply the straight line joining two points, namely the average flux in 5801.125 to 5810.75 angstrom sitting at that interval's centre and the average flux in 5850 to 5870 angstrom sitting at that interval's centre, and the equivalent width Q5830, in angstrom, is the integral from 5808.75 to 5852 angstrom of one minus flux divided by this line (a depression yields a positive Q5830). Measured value 0.76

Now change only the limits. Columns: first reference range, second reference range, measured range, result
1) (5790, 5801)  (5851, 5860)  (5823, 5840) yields -0.4 angstrom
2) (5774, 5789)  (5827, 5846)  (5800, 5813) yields -0.5 angstrom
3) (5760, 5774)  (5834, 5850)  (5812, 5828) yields -1.0 angstrom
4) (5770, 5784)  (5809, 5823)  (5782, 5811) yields -1.2 angstrom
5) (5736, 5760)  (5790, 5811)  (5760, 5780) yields -0.7 angstrom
